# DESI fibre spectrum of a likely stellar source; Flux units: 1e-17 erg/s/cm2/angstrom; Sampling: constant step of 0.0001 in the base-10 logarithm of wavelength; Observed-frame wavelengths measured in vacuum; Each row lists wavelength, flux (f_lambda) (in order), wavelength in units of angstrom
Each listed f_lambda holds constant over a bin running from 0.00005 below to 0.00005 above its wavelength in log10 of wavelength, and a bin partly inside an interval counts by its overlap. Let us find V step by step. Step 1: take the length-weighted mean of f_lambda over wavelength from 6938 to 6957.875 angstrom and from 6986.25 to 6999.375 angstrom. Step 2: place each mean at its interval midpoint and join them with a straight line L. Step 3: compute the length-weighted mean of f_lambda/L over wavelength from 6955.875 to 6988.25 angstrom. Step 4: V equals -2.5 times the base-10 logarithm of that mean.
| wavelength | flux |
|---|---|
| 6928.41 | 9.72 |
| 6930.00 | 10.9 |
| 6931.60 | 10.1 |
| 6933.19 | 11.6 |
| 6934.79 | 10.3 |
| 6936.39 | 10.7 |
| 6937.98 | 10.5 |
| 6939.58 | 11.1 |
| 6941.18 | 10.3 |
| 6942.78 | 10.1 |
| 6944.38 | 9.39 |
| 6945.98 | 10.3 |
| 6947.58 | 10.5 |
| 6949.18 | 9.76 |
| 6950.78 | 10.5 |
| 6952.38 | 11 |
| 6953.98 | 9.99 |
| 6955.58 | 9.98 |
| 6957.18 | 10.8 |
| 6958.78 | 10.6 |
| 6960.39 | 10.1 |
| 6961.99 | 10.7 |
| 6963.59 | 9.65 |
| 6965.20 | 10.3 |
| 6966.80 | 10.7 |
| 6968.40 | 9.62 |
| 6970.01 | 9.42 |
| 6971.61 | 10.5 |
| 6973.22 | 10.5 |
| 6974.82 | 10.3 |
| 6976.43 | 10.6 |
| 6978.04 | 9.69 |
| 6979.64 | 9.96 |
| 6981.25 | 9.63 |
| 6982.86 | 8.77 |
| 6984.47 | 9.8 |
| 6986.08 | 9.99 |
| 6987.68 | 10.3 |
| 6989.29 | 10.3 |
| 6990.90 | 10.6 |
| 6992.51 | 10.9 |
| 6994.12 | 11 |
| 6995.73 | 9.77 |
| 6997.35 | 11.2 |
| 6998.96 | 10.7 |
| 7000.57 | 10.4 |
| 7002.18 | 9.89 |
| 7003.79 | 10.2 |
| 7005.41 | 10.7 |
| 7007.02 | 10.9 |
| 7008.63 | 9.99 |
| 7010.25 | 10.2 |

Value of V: 0.04 mag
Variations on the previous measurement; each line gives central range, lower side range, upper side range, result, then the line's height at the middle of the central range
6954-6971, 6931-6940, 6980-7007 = 0.034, 10.5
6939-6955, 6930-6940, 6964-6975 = 0.026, 10.5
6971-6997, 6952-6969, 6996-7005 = 0.022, 10.4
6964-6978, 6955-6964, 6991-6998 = 0.028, 10.5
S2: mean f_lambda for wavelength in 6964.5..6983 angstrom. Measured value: 10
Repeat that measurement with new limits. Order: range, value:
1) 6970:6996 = 10.2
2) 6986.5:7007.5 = 10.5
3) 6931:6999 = 10.3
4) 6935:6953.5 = 10.4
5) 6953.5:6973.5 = 10.2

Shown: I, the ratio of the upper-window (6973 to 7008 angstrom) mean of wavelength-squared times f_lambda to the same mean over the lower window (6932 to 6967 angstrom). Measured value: 1.00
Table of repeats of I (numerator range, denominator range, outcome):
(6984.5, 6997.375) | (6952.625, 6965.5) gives 1.02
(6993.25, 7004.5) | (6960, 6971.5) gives 1.04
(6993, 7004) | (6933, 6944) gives 1.01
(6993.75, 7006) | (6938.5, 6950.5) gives 1.04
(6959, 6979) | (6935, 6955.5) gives 0.99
